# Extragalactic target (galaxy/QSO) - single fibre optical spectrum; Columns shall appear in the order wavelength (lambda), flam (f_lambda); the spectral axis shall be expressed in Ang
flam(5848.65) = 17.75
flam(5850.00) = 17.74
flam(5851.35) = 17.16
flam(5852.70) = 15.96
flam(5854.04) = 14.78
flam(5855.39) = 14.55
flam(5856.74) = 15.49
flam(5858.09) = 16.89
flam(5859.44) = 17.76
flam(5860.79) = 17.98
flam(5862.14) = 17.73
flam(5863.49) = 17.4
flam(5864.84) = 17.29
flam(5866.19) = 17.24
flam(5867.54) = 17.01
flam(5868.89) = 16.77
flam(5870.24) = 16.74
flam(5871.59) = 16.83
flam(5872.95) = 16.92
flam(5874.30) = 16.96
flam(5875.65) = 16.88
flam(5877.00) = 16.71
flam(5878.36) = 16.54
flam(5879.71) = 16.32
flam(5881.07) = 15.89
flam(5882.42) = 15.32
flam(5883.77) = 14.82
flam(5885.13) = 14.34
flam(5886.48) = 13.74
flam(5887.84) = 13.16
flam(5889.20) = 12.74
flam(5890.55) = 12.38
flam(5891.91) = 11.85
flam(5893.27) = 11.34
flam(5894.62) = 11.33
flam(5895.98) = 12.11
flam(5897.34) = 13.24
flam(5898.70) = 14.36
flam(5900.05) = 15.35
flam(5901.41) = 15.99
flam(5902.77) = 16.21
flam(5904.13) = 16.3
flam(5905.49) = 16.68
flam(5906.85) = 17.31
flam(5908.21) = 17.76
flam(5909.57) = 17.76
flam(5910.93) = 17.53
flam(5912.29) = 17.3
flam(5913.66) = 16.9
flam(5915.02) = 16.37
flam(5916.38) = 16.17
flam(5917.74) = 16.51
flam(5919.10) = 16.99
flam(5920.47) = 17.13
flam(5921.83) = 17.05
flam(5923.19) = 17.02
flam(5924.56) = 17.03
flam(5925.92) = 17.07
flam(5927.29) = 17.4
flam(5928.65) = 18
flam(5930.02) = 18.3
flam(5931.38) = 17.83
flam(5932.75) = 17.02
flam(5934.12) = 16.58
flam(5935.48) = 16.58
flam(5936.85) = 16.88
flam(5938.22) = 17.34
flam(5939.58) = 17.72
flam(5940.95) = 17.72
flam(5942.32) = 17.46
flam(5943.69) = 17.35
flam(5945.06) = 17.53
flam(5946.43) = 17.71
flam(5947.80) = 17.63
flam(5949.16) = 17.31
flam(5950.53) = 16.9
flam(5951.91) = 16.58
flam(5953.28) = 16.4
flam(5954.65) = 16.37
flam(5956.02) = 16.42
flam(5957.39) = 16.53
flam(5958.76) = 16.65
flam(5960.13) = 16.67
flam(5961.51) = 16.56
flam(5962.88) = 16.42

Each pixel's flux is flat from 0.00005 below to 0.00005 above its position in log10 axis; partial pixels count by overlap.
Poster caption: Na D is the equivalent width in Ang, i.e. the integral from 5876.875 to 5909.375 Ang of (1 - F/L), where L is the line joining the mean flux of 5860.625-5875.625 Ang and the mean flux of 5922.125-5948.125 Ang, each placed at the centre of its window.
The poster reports 4.8 Ang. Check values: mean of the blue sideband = 17.1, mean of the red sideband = 17.4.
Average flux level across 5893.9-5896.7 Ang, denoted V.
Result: 11.7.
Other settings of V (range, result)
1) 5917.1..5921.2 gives 16.9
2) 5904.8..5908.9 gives 17.3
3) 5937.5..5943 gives 17.6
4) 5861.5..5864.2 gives 17.6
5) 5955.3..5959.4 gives 16.5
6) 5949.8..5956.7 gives 16.5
